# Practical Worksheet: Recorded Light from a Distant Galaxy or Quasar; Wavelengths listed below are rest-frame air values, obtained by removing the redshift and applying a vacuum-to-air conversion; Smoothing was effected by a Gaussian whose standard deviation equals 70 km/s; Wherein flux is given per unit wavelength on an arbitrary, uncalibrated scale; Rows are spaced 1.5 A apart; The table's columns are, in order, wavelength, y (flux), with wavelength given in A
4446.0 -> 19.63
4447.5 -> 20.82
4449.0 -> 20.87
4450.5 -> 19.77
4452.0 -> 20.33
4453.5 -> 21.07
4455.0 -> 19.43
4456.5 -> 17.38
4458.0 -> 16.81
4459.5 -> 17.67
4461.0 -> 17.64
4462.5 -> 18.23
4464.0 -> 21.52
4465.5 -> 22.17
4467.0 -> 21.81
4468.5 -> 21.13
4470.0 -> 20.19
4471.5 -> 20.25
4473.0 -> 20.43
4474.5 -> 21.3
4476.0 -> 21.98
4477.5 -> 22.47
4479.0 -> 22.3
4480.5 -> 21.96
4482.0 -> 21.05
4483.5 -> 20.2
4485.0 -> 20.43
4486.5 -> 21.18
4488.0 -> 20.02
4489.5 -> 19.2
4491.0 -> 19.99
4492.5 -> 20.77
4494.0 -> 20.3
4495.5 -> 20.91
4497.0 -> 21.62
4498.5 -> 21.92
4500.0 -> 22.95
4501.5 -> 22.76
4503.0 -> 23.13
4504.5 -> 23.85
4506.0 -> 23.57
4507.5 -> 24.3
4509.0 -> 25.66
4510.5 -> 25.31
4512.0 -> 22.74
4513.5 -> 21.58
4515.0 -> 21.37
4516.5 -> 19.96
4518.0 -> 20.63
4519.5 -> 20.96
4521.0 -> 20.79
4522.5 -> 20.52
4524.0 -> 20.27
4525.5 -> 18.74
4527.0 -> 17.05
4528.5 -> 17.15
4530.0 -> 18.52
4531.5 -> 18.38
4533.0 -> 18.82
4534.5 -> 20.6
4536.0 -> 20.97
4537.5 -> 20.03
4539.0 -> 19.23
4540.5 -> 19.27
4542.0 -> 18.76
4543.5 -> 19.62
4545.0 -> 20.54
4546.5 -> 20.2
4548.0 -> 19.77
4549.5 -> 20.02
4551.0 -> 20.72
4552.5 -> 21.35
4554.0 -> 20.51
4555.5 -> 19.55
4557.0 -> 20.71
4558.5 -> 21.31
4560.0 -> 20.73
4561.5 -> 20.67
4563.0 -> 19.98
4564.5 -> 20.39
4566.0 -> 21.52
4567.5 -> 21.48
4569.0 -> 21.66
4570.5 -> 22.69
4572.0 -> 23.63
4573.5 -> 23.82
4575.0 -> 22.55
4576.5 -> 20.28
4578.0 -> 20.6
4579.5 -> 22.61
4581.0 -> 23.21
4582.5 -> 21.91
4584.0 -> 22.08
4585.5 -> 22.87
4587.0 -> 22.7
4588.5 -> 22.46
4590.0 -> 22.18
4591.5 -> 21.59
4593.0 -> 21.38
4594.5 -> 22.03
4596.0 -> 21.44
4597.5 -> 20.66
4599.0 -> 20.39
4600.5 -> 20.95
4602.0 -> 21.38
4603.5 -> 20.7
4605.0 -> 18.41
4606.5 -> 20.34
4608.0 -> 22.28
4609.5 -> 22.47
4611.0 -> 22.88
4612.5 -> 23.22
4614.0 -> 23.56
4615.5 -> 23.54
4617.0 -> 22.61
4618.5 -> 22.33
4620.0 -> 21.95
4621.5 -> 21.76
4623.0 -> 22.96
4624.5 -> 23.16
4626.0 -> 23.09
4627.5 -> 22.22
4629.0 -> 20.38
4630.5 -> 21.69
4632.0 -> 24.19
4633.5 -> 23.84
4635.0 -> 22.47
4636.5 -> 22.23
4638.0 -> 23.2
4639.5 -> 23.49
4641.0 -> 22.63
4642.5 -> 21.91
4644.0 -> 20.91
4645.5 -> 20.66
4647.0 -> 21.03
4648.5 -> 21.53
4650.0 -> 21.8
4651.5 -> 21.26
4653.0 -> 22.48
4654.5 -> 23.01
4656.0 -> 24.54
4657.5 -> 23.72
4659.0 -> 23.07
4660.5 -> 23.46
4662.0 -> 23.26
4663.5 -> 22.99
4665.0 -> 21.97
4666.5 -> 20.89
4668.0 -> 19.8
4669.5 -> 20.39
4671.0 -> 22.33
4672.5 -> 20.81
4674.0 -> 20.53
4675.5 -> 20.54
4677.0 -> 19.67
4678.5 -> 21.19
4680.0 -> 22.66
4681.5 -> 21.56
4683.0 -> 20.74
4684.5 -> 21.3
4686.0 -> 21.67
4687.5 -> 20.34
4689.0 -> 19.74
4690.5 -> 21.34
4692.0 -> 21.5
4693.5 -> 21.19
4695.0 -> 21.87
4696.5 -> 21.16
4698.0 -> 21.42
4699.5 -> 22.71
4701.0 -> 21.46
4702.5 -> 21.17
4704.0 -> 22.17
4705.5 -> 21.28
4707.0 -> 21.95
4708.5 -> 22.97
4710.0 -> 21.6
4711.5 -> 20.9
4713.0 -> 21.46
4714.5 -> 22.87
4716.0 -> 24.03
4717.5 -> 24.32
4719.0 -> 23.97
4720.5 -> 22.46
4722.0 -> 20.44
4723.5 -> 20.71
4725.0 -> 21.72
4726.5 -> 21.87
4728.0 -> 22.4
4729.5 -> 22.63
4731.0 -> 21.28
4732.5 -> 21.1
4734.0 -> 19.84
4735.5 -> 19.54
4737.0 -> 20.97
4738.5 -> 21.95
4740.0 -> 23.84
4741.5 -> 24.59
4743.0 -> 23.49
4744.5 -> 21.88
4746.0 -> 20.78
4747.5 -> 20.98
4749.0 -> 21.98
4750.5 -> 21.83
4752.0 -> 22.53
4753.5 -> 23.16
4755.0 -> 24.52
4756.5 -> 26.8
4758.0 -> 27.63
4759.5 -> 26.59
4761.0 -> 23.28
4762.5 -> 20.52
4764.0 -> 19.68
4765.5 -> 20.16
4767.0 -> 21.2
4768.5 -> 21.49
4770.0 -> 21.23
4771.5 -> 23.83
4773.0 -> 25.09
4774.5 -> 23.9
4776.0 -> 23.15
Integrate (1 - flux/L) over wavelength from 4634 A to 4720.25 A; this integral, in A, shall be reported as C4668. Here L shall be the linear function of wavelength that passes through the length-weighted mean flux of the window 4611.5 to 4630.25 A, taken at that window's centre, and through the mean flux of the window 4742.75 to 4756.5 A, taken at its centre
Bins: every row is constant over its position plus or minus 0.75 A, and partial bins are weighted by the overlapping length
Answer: 2.52 A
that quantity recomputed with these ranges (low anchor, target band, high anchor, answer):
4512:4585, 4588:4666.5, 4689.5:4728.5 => -3.35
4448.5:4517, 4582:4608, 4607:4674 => 0.69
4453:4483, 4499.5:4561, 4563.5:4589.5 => 1.58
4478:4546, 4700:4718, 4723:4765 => 0.03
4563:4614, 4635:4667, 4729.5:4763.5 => -0.39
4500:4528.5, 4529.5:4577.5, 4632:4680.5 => 2.75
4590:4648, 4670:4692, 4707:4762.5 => 1.24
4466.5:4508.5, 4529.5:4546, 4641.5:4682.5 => 1.56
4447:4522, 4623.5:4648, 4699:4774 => -0.53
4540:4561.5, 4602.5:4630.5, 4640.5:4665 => -0.60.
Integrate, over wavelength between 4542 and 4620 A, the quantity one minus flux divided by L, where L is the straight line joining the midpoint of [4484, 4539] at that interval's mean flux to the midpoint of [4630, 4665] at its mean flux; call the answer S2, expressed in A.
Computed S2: 1.2 A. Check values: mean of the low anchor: 21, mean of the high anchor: 22.6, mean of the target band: 21.5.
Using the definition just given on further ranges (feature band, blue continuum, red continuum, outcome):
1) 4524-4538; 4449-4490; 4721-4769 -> 1.2 A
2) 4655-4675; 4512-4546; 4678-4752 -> -0.8 A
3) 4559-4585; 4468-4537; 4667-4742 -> -0.6 A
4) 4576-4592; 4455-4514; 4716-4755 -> -0.4 A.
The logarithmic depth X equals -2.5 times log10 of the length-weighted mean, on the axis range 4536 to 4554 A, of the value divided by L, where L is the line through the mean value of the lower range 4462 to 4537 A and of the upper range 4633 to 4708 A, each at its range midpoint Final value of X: 0.07 mag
